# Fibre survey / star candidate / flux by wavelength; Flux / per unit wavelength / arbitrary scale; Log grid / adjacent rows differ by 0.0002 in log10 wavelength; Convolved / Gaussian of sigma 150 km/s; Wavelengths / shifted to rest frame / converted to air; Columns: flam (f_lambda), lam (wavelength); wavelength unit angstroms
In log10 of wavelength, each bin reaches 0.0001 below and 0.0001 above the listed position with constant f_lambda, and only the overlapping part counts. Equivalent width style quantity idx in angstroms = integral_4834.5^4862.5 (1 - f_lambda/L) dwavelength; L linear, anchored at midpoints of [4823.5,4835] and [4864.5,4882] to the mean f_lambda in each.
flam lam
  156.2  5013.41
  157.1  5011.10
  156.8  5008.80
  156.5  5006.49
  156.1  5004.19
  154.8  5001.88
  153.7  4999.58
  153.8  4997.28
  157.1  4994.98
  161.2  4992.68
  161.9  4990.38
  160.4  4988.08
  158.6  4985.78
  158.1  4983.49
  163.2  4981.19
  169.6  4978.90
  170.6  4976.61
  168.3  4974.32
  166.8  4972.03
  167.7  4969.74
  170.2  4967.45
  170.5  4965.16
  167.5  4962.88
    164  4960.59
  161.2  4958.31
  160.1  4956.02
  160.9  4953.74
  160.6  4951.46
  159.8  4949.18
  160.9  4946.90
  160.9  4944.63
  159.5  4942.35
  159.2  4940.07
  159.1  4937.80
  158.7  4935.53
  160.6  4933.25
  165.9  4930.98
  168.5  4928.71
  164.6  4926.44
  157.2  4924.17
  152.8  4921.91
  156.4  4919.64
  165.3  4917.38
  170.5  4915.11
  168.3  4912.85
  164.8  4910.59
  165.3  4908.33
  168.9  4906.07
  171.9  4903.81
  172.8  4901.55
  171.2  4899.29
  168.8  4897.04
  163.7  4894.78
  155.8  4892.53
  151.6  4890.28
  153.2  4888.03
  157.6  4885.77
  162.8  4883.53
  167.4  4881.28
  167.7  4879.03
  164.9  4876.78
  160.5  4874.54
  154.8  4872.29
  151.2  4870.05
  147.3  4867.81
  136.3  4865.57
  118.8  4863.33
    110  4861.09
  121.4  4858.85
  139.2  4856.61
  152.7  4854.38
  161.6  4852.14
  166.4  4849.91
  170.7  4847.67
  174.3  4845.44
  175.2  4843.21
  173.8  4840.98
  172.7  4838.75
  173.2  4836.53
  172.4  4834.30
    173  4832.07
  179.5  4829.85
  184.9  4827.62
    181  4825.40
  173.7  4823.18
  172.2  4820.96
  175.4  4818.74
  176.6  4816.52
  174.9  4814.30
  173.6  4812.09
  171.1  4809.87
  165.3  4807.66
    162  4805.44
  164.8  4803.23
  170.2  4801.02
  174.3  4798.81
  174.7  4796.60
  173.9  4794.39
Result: 1.9 angstroms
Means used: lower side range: 178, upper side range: 156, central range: 158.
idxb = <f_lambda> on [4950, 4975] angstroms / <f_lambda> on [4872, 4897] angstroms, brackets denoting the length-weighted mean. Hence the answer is 1.03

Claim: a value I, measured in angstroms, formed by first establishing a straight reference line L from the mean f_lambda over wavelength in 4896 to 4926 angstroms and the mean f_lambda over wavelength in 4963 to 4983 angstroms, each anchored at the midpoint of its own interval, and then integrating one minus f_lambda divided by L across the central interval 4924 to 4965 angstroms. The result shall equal 1.2 angstroms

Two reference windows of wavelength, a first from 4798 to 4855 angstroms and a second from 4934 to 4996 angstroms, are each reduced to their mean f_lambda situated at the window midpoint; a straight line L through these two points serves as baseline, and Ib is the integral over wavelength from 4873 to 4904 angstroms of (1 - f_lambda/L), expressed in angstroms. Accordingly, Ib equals 0.9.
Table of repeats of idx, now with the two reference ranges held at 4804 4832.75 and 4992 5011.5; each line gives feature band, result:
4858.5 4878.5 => 3.2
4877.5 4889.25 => 0.4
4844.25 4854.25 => 0.2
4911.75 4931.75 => 0.1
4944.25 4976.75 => -0.9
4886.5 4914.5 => 0.2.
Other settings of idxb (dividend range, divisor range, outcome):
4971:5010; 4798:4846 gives 0.93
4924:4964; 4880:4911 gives 0.99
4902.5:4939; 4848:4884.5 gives 1.10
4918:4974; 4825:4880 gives 1.02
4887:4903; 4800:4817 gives 0.96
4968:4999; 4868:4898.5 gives 1.02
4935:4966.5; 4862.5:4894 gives 1.05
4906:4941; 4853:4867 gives 1.25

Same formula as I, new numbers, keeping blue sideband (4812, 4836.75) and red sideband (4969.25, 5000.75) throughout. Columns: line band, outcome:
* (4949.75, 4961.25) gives 0.2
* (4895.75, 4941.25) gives 0.9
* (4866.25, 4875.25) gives 1.0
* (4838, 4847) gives 0.0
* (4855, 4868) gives 3.3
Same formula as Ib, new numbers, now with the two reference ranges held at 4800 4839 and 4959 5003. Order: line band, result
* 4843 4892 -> 5.1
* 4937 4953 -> 0.5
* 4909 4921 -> 0.2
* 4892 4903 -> 0.1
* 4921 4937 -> 0.5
